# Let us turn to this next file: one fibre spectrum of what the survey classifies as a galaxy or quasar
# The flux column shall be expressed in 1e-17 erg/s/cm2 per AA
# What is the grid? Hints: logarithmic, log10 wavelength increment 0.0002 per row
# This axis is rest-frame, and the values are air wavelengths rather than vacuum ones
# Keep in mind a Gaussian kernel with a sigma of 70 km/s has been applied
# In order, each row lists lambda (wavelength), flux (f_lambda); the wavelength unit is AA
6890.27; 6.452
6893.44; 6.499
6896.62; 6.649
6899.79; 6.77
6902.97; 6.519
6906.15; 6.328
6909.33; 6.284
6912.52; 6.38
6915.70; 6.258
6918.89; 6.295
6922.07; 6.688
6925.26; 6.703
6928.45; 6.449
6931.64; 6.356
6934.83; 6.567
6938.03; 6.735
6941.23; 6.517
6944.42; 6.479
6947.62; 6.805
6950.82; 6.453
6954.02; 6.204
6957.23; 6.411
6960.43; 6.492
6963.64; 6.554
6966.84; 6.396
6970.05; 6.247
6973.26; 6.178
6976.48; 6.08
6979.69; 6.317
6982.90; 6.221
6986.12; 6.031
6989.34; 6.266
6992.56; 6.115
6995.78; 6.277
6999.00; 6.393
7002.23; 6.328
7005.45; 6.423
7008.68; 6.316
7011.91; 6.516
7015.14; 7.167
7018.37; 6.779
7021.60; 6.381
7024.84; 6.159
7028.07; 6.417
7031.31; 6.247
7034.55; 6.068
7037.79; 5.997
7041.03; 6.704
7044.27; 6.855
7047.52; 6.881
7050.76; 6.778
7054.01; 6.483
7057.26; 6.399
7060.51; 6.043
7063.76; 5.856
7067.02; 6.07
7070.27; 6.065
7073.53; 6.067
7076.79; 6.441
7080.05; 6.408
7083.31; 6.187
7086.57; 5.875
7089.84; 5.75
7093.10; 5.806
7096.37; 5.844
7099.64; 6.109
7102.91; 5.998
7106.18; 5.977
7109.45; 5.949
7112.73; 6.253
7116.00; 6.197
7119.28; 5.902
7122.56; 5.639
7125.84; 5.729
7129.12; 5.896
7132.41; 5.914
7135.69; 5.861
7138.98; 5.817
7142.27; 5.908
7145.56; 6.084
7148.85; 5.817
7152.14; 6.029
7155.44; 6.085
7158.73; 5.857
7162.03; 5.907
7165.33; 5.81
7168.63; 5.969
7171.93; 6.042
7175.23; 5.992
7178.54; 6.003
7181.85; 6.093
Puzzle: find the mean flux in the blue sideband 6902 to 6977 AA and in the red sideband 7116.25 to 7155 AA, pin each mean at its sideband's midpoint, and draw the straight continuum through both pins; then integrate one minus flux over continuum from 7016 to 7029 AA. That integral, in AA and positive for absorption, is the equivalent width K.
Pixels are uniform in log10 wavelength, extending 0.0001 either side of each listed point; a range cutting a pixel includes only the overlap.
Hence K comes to -0.6 AA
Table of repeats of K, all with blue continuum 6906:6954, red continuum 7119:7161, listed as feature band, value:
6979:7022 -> -0.80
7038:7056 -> -1.53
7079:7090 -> -0.06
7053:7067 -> -0.12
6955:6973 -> -0.02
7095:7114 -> -0.10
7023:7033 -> -0.11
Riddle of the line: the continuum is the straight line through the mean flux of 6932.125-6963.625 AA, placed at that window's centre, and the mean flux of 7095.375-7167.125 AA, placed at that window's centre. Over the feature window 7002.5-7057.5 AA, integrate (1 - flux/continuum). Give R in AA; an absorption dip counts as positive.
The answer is -2.18 AA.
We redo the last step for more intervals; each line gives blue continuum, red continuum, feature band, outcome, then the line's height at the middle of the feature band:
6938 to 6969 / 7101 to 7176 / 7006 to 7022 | -0.83 AA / 6.31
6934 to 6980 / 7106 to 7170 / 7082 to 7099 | 0.45 AA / 6.06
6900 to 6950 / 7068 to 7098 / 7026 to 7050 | -1.10 AA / 6.18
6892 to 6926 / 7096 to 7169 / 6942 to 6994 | 0.07 AA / 6.34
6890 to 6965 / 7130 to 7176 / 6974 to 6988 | 0.43 AA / 6.36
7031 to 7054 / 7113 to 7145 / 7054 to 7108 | 1.50 AA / 6.24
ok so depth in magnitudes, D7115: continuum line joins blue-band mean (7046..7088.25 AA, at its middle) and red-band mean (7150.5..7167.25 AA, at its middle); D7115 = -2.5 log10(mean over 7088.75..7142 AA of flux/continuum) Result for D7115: 0.032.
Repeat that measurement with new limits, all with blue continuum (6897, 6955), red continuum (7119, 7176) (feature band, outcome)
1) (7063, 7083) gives -0.01 mag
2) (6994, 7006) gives -0.01 mag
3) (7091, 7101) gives 0.02 mag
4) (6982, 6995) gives 0.03 mag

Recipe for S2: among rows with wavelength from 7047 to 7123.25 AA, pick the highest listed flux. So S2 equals 6.881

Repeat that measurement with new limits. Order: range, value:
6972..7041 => 7.167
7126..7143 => 5.914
